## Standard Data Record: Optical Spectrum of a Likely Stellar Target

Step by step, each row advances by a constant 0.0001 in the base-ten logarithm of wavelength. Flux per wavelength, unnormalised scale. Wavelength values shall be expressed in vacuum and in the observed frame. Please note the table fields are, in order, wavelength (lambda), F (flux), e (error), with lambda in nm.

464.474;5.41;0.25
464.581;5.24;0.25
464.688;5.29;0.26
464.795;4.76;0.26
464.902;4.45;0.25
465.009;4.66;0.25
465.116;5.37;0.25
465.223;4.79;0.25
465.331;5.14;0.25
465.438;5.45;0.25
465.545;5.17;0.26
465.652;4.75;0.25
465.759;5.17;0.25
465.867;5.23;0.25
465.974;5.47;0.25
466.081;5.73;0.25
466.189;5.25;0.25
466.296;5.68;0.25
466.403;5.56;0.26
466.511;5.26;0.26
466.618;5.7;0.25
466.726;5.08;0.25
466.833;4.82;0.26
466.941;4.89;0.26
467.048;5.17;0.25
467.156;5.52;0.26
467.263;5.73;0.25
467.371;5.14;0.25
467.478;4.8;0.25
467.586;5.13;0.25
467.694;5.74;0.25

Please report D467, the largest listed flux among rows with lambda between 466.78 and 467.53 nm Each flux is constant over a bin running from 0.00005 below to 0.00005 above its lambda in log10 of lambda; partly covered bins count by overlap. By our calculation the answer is 5.73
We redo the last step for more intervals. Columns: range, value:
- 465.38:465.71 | 5.45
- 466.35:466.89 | 5.7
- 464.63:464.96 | 5.29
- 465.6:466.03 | 5.47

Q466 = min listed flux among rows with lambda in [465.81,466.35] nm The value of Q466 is 5.23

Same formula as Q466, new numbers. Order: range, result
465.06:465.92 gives 4.75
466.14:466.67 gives 5.25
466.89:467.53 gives 4.8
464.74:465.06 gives 4.45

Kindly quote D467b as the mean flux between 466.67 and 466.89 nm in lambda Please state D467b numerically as 4.94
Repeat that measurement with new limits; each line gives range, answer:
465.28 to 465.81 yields 5.14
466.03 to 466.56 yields 5.49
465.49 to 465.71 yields 4.98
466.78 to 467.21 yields 5.1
